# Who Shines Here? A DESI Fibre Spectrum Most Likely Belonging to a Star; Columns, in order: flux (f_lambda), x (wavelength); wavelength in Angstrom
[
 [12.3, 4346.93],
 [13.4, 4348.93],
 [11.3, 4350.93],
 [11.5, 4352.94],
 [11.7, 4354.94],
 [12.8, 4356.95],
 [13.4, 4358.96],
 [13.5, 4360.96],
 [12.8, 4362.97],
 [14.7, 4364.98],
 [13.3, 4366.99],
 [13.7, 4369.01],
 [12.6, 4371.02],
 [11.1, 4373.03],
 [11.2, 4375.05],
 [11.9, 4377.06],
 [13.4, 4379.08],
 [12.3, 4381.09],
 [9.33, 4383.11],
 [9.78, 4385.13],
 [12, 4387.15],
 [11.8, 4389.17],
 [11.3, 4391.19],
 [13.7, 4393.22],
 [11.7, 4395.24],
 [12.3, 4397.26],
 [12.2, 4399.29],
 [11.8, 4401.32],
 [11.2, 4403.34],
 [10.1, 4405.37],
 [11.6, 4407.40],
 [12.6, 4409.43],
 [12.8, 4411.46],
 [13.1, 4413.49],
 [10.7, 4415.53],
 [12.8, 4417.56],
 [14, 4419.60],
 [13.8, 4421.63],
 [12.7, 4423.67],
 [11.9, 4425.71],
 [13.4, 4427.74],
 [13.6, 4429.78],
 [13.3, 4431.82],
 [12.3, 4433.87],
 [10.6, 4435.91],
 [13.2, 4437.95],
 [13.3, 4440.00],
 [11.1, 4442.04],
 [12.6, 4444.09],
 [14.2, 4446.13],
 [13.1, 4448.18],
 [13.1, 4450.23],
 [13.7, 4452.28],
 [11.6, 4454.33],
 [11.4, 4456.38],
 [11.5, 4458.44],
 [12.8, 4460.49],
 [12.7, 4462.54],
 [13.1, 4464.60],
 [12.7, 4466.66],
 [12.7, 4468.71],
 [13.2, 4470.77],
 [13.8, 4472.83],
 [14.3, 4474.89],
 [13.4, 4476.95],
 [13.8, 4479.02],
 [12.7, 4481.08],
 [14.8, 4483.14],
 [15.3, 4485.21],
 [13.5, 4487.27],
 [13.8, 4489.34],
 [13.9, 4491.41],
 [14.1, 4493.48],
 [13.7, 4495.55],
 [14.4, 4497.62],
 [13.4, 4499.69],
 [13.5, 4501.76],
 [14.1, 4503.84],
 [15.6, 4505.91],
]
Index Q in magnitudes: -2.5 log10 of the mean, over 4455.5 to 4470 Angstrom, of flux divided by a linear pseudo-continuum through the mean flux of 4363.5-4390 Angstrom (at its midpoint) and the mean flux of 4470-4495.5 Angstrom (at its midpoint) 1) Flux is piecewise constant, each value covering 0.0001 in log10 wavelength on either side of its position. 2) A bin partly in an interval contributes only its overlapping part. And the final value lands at 0.09 mag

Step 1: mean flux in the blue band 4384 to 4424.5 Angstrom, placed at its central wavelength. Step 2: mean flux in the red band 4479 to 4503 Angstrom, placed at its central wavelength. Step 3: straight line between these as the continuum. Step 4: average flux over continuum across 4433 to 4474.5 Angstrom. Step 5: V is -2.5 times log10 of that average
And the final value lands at 0.04 mag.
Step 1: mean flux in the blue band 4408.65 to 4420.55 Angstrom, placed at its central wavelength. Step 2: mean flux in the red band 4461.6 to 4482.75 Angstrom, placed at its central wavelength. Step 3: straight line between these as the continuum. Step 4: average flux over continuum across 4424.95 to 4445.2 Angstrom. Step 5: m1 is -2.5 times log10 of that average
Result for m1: 0.03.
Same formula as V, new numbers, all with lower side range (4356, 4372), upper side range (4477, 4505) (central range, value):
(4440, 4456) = 0.08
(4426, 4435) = 0.05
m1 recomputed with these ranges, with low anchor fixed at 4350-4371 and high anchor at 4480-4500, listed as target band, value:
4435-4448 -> 0.08 mag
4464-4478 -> 0.04 mag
